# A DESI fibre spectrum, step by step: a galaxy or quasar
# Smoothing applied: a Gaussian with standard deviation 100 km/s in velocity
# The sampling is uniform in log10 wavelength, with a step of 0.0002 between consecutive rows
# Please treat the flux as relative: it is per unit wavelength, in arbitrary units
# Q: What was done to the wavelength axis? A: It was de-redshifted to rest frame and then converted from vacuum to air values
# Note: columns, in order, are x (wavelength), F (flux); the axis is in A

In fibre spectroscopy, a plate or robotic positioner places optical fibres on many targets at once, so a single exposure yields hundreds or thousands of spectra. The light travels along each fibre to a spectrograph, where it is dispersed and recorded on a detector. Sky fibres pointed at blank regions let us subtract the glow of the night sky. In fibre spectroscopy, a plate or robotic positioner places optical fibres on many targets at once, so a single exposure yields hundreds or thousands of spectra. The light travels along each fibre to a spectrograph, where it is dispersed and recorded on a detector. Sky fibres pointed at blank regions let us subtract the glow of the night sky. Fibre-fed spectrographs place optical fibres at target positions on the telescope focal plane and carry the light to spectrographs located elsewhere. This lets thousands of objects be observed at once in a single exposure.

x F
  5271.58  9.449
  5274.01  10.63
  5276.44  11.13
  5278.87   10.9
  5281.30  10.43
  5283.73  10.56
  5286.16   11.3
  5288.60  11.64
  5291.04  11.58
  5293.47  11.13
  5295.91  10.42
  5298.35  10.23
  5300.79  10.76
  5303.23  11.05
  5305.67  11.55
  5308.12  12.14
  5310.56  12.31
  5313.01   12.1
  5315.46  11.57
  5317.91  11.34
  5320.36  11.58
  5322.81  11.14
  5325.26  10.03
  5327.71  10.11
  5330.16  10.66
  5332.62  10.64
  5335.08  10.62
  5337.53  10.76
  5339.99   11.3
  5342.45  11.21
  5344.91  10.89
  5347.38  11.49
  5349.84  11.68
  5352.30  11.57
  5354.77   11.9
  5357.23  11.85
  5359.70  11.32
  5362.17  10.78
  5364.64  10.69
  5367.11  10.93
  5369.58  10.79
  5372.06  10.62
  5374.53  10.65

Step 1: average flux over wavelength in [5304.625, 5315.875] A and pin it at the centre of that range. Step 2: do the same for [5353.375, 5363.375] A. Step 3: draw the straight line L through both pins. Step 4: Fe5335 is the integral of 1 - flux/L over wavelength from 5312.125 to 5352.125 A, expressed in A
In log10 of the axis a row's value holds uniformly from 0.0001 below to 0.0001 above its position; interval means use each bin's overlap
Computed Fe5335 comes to 2.2 A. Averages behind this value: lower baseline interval 12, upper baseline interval 11.5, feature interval 11.1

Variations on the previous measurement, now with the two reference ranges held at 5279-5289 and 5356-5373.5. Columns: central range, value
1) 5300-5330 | -0.9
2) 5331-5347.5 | 0.0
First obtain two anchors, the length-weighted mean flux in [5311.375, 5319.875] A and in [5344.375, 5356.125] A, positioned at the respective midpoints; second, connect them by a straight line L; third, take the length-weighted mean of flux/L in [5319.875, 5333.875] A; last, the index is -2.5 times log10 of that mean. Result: 0.10 mag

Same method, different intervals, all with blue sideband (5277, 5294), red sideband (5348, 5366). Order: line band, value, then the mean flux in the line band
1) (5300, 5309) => -0.020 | 11.4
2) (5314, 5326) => 0.004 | 11.2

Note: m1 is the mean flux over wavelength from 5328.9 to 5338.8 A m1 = 10.7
